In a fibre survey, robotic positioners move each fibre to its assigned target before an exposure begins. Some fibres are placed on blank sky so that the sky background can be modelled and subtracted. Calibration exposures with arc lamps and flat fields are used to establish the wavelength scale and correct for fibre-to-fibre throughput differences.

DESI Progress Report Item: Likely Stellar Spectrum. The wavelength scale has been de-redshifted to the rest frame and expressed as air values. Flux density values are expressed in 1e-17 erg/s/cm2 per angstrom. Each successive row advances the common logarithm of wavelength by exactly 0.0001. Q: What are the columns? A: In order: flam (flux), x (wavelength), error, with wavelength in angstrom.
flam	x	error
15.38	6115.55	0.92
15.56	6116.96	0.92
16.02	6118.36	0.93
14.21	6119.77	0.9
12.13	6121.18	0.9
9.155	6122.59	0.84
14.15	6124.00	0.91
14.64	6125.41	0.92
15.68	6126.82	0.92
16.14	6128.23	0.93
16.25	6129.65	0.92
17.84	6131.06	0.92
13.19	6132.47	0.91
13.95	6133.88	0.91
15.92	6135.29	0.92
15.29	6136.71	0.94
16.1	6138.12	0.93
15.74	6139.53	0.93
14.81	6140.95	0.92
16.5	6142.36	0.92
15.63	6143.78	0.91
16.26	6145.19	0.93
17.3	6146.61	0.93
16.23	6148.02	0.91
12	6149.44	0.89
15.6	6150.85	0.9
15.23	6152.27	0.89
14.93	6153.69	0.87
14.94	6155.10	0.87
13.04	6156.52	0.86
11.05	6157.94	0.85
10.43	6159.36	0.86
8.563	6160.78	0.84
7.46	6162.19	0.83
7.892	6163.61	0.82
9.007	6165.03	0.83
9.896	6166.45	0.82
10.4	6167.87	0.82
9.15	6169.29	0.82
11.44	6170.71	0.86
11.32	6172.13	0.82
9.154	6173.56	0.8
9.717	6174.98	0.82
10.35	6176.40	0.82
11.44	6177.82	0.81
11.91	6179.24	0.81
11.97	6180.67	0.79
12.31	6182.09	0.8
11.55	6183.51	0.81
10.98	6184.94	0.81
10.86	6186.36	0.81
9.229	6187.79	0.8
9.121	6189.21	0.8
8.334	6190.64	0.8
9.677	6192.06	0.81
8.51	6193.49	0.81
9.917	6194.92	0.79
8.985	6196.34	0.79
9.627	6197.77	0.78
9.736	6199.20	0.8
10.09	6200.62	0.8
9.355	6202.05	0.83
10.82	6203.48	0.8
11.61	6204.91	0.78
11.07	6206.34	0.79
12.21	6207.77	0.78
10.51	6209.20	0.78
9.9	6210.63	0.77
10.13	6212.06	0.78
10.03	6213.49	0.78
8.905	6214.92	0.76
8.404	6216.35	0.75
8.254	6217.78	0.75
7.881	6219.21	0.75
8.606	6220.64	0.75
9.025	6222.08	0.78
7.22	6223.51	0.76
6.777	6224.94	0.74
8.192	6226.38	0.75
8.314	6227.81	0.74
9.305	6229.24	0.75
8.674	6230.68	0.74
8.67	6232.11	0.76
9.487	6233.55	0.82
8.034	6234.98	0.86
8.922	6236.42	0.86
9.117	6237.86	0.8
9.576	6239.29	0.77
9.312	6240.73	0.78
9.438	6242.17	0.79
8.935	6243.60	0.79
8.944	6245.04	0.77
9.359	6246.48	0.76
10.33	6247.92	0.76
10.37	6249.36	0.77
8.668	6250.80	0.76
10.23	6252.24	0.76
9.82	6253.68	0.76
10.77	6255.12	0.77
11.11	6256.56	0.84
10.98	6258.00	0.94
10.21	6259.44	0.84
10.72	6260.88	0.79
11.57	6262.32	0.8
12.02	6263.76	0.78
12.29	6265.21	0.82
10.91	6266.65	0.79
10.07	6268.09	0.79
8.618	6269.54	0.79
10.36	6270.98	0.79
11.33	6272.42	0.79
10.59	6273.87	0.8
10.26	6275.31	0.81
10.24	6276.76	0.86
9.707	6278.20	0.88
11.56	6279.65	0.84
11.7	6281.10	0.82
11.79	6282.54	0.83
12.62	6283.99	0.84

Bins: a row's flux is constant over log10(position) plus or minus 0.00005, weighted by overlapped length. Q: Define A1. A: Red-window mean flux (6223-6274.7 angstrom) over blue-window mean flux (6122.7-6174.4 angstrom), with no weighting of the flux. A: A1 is 0.7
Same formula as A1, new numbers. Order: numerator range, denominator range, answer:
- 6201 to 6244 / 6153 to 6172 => 0.87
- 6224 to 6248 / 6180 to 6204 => 0.88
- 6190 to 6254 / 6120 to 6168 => 0.68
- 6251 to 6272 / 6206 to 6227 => 1.17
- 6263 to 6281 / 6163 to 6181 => 1.04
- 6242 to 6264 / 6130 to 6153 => 0.66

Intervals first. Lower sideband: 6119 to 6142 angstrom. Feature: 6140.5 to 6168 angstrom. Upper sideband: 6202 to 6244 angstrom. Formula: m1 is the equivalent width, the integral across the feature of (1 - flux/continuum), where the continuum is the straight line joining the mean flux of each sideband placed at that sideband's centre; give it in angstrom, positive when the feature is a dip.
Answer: 1.1 angstrom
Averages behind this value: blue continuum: 14.7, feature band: 12.9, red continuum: 9.22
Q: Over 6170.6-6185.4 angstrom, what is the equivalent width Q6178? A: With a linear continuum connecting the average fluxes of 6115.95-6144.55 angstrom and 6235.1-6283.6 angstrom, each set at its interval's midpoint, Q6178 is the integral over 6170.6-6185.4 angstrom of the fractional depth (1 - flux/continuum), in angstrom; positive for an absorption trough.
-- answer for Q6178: 2.4 angstrom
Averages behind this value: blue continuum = 15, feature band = 11.1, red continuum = 10.3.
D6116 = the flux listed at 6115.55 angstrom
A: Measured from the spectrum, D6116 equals 15.38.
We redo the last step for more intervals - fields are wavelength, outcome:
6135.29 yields 15.92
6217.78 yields 8.254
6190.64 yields 8.334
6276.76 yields 10.24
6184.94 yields 10.98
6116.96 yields 15.56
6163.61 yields 7.892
